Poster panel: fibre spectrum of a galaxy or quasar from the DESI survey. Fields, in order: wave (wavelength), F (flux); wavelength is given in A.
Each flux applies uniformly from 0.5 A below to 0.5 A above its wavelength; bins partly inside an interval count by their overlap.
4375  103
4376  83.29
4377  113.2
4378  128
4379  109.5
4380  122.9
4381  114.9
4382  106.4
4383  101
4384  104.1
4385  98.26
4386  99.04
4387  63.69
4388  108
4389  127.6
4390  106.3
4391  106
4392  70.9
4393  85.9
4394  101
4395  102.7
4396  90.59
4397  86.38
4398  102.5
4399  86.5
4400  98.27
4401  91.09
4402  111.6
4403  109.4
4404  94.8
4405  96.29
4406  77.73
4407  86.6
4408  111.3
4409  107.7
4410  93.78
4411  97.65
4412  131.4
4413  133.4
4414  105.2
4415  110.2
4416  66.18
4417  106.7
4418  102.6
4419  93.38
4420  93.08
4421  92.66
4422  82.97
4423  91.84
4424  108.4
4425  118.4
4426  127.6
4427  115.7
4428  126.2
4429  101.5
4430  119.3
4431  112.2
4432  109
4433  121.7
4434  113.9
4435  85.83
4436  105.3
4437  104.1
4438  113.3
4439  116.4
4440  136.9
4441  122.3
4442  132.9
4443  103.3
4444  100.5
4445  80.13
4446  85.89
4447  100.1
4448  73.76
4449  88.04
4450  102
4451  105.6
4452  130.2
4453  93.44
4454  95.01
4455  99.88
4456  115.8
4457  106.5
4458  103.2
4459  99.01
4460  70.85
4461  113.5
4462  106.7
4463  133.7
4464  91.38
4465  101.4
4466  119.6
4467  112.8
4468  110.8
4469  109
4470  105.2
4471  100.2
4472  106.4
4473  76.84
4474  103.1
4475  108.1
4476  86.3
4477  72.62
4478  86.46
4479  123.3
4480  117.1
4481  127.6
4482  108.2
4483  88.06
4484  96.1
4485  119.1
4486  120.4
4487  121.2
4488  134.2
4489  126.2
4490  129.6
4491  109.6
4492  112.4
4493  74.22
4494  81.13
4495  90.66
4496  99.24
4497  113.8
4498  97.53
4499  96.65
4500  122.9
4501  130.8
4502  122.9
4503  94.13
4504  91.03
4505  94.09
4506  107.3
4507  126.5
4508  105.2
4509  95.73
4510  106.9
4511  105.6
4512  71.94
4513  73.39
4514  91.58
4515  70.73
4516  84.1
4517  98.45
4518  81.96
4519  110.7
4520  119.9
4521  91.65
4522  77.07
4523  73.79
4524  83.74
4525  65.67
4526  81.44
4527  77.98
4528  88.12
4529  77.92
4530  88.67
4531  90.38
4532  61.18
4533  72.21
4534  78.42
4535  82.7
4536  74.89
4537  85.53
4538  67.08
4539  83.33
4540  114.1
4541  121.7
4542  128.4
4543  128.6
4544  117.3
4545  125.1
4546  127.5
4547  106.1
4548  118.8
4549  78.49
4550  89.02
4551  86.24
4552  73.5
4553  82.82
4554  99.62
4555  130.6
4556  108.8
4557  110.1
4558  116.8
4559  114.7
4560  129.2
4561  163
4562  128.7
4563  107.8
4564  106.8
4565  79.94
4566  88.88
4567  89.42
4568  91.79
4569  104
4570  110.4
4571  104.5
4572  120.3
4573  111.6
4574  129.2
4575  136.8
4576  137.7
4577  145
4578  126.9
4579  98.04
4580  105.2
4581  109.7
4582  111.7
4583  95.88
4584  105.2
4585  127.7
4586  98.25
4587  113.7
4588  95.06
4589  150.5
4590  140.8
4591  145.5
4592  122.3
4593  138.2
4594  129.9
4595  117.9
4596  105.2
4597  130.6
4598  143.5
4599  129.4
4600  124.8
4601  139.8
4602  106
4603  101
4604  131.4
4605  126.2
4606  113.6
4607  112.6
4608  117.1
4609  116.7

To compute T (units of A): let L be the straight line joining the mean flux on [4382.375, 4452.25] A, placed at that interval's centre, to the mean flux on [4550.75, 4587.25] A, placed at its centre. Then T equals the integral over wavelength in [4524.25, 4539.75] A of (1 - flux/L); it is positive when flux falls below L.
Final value 4.3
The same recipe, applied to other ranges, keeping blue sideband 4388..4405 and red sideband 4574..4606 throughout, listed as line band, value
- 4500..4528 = 4.6 A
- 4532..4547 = 2.2 A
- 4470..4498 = 1.1 A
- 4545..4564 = 1.3 A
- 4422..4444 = -2.1 A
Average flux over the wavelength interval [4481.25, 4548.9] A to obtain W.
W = 98.7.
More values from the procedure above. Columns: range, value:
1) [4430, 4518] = 104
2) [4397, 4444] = 106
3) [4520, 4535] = 80.6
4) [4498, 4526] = 95.9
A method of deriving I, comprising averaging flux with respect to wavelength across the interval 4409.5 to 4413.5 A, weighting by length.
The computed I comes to 114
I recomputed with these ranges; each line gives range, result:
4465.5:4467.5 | 116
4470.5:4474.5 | 96.6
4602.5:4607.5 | 117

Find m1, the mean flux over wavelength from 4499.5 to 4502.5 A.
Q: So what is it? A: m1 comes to 126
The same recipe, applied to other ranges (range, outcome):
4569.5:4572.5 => 112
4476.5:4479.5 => 94.1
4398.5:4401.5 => 92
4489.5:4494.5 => 101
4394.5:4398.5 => 95.5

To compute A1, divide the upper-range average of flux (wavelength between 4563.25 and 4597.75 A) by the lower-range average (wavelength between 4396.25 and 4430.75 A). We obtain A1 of 1.1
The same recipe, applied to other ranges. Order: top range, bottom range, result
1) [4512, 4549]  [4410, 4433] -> 0.86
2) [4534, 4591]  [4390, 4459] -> 1.07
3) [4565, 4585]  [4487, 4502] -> 1.02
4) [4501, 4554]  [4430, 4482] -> 0.89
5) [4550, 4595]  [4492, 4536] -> 1.24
